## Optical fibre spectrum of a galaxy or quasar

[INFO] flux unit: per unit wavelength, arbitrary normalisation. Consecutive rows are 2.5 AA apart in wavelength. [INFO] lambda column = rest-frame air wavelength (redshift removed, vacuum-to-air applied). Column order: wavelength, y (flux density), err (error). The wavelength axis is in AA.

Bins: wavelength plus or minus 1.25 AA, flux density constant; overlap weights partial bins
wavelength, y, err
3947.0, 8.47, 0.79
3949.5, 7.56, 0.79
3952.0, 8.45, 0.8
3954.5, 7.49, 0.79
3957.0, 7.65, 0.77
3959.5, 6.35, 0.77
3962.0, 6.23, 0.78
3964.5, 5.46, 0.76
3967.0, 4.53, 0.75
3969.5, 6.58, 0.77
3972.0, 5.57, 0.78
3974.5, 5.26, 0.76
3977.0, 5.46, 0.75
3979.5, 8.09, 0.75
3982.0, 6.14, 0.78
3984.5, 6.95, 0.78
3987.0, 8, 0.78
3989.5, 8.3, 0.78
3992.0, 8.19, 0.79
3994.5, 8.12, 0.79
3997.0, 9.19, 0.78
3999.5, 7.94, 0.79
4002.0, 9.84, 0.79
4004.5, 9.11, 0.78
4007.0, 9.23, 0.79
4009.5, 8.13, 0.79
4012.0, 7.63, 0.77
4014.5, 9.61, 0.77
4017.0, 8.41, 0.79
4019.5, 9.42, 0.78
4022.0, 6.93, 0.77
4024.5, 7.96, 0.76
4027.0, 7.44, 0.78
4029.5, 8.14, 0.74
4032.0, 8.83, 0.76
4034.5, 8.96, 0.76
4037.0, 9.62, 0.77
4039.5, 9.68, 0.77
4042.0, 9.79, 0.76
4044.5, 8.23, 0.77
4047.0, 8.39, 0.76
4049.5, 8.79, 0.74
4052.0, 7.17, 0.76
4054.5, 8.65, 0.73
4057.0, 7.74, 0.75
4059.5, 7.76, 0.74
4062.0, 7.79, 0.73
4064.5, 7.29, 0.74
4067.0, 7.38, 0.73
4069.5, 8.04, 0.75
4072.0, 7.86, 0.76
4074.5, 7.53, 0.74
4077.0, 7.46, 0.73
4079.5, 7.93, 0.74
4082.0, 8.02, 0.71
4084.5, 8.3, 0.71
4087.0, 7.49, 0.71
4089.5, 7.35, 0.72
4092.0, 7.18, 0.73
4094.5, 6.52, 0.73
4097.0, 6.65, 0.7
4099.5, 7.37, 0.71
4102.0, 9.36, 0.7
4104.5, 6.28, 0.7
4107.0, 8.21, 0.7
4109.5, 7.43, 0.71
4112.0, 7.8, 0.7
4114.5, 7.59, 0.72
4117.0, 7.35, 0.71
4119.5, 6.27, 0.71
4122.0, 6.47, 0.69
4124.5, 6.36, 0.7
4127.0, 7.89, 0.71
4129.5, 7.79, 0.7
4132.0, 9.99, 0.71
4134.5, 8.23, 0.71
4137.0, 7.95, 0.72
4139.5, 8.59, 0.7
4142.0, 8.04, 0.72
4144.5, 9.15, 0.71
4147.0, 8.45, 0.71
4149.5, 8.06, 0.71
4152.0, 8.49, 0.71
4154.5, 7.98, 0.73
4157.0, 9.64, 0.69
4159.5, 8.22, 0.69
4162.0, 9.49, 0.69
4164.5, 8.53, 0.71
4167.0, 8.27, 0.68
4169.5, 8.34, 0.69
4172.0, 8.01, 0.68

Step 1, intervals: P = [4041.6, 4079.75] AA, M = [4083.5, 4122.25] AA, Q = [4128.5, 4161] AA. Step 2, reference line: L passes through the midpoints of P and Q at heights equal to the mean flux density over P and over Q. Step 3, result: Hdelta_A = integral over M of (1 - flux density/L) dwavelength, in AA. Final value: 4.1 AA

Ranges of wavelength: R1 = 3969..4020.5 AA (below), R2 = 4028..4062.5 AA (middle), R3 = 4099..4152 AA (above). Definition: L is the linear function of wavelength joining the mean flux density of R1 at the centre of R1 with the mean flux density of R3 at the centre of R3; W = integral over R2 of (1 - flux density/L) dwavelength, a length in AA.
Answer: -3.0 AA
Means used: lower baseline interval 7.88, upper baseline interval 7.86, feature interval 8.55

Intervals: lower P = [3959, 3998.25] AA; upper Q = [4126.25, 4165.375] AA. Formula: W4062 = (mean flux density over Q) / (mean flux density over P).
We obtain 1.3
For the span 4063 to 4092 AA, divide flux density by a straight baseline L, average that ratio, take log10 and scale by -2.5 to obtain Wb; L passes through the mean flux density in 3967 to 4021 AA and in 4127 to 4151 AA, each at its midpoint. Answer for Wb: 0.07 mag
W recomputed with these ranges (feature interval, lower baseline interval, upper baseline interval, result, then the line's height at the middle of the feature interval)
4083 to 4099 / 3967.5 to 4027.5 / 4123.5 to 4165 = 1.79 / 8.18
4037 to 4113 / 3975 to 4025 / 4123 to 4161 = 3.07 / 8.21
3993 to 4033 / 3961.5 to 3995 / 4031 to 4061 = -4.58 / 7.64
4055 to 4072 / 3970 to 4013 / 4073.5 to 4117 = -0.29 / 7.6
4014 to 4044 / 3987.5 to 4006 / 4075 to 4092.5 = -1.48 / 8.29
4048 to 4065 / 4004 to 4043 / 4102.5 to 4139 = 0.79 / 8.3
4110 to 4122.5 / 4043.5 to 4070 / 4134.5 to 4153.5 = 1.63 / 8.23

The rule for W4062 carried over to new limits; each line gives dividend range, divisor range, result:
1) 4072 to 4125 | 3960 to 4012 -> 1.01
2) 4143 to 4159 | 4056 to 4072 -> 1.12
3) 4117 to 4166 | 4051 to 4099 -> 1.08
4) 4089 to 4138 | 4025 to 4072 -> 0.90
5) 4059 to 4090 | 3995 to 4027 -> 0.90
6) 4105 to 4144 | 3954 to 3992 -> 1.18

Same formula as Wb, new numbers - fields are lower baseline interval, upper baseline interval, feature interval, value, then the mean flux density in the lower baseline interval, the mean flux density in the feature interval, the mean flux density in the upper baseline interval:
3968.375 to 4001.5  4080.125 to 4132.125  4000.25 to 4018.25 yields -0.20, 7.28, 8.83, 7.46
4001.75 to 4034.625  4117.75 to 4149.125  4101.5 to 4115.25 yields 0.05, 8.49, 7.7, 7.93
